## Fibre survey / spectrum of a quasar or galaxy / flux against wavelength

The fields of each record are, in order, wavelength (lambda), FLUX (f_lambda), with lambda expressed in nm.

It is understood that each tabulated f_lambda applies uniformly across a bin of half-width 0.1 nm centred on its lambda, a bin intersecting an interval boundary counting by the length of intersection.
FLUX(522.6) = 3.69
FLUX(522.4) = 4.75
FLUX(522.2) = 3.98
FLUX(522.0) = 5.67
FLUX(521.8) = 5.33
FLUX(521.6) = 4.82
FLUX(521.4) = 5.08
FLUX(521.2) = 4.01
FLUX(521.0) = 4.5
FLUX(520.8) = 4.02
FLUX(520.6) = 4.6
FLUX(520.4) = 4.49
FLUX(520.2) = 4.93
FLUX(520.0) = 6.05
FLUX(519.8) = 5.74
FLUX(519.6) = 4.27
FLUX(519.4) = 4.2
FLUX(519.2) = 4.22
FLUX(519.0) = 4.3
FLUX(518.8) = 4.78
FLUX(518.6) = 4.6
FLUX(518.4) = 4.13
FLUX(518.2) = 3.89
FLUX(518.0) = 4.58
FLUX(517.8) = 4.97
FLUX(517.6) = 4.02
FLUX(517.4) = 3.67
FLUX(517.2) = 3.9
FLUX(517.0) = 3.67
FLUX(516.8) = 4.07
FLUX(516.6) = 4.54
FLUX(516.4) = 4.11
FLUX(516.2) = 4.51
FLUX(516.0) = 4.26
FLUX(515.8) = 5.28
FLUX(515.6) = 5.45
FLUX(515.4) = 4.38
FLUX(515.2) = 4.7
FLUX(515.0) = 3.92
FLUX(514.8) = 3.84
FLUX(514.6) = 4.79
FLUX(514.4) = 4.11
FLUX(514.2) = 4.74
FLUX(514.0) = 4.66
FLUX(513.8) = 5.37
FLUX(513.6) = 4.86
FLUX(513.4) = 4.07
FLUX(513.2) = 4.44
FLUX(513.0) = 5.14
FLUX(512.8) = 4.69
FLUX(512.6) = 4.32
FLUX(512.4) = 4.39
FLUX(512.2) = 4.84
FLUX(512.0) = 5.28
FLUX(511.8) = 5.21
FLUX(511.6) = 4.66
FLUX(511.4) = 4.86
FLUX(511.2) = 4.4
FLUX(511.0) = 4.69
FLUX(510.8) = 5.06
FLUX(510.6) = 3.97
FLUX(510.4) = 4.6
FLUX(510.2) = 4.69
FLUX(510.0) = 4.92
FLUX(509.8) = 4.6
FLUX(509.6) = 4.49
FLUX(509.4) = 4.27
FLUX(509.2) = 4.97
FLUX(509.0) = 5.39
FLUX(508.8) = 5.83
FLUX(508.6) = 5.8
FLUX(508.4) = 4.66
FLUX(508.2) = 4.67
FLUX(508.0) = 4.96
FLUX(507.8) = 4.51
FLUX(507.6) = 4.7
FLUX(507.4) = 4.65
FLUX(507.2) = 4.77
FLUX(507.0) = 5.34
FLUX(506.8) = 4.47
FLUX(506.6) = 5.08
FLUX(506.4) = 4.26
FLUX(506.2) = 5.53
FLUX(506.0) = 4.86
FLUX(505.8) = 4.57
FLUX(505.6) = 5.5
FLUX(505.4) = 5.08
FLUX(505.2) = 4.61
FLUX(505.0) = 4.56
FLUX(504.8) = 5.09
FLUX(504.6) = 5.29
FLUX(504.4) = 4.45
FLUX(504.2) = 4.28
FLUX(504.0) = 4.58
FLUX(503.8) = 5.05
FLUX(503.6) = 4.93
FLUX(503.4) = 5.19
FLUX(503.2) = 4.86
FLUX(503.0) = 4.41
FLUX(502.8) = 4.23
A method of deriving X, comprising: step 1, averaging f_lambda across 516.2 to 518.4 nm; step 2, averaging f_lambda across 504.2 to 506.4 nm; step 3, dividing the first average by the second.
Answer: 0.9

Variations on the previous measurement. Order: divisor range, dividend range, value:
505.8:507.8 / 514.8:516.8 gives 0.94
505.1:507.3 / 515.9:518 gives 0.85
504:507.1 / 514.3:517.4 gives 0.90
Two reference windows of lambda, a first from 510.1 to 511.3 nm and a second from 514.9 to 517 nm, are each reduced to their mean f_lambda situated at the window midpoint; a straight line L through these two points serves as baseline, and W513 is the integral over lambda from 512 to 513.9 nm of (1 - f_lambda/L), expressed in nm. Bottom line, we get -0.08 nm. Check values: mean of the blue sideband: 4.57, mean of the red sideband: 4.48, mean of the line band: 4.71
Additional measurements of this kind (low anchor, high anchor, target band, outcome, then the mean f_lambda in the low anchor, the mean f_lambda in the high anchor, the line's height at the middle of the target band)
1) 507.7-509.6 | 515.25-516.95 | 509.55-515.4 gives 0.16 nm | 4.98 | 4.55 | 4.76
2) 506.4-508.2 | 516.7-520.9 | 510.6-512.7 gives -0.04 nm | 4.77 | 4.43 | 4.64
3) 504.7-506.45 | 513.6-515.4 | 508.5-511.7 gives -0.07 nm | 4.91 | 4.53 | 4.72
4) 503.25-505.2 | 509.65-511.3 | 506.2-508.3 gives -0.03 nm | 4.81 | 4.61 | 4.72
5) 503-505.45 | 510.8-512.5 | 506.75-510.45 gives -0.04 nm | 4.81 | 4.81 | 4.81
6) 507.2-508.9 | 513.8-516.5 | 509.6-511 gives 0.06 nm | 4.96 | 4.55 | 4.83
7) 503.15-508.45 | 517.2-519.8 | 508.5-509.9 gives -0.10 nm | 4.83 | 4.34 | 4.7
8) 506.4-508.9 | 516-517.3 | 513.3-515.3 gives -0.07 nm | 4.93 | 4.14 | 4.35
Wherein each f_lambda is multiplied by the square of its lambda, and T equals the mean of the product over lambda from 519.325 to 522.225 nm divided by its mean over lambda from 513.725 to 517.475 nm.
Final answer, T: 1.11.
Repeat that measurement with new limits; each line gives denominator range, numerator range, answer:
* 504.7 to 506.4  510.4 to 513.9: 0.98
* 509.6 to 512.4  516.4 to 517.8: 0.88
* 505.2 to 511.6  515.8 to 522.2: 0.97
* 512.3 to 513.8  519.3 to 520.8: 1.08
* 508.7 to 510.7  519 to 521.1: 1.02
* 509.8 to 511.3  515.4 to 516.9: 1.02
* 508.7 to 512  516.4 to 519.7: 0.91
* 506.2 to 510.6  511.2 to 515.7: 0.98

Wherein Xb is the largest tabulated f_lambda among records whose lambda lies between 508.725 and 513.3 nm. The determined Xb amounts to 5.83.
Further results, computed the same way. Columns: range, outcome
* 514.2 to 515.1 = 4.79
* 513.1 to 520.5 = 6.05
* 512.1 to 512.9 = 4.84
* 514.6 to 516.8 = 5.45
